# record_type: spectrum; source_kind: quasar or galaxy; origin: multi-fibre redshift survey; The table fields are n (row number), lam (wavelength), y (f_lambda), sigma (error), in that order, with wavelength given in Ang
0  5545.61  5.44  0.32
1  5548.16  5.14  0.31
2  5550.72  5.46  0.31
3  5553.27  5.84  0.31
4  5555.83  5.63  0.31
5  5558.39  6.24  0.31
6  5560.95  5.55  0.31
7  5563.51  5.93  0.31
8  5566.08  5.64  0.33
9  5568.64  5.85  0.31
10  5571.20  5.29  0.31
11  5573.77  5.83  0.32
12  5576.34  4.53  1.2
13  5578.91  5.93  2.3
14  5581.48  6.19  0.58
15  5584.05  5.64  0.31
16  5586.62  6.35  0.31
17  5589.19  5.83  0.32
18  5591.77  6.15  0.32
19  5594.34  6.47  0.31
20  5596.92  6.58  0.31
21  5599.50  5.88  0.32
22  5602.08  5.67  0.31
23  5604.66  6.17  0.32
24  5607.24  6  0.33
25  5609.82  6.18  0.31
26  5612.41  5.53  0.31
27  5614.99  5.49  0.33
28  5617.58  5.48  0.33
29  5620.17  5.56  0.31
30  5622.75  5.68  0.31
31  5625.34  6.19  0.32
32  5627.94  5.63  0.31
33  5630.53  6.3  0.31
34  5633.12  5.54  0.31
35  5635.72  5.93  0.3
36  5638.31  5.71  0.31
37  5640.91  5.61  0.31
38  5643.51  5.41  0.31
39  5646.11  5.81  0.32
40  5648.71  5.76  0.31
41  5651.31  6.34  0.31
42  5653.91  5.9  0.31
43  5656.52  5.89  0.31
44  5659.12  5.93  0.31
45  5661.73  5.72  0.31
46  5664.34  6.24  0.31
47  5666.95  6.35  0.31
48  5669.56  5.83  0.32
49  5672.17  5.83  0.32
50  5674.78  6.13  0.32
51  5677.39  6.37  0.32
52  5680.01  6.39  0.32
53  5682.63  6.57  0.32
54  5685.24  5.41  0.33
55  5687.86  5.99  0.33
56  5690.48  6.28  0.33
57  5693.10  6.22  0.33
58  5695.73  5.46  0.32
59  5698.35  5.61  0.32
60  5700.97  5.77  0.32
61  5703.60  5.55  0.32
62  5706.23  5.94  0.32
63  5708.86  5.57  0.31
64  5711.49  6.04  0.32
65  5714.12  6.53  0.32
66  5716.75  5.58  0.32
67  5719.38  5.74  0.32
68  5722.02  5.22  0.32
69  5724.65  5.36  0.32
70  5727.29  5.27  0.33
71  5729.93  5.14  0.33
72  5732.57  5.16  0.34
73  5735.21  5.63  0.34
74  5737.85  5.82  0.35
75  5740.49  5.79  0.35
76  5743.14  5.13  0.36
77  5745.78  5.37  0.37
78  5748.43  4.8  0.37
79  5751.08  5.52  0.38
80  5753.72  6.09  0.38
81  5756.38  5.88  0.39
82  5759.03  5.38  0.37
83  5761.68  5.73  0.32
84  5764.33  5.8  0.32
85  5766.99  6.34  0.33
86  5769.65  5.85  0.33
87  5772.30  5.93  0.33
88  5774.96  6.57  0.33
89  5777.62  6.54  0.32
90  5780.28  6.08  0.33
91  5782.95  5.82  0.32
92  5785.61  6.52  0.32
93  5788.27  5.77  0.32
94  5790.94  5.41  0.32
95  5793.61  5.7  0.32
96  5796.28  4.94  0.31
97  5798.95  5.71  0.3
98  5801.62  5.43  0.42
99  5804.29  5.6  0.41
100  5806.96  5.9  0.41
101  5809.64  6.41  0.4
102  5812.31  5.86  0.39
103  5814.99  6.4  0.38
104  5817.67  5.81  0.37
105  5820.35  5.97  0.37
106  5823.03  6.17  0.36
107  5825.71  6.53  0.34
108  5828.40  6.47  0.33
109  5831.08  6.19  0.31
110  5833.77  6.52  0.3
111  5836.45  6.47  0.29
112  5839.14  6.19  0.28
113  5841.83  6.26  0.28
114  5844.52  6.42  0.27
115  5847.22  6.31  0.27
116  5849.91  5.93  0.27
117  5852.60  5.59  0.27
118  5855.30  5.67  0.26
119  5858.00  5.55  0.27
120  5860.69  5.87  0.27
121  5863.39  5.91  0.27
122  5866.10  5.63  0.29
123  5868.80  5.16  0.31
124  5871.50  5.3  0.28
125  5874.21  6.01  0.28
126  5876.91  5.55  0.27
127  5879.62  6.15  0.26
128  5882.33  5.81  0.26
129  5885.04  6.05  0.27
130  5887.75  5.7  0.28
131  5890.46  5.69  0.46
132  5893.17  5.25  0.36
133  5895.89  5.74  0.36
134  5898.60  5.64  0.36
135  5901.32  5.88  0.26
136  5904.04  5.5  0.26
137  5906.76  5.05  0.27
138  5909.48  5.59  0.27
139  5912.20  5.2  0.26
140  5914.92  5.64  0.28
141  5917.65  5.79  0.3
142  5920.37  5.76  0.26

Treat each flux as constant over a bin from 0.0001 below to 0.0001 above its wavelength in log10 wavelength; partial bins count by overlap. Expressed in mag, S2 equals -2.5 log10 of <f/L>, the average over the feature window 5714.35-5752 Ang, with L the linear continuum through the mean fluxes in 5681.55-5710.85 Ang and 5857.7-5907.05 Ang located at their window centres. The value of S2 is 0.075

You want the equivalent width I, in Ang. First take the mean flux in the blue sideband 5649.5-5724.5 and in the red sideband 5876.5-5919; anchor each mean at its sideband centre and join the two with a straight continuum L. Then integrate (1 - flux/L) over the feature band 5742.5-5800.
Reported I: 0.4 Ang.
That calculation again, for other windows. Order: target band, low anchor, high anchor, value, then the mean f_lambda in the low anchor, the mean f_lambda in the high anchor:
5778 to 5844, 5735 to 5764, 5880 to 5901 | -4.5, 5.57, 5.73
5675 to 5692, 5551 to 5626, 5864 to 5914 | -1.2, 5.83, 5.61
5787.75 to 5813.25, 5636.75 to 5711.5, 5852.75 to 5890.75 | 0.5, 5.92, 5.71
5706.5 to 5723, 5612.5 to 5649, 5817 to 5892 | 0.0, 5.71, 5.96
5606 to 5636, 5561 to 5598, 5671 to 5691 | 0.9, 5.86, 6.12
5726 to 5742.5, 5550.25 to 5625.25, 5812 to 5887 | 1.3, 5.82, 5.99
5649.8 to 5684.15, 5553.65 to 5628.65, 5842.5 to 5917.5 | -1.8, 5.83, 5.7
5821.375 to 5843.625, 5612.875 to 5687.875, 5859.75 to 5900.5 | -2.4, 5.89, 5.7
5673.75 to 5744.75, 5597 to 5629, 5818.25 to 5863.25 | 2.2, 5.82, 6.12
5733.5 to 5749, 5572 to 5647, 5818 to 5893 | 1.2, 5.83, 5.95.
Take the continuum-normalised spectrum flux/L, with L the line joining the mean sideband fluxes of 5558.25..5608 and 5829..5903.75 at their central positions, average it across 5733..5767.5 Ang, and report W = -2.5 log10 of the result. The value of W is 0.050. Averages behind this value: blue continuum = 5.88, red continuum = 5.87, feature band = 5.61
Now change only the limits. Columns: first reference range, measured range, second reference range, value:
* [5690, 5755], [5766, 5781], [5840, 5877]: -0.10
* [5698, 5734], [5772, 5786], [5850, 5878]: -0.11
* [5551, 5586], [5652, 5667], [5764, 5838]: -0.03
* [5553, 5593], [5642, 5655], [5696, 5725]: -0.02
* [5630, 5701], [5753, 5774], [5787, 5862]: 0.01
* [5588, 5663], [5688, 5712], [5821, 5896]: 0.01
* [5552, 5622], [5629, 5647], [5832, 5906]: 0.01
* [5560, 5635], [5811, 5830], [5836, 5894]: -0.06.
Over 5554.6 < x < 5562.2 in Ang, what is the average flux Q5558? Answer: 5.81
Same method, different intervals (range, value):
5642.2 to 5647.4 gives 5.61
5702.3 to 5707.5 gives 5.74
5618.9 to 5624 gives 5.63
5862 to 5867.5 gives 5.76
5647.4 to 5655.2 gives 6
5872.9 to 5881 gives 5.9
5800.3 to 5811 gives 5.84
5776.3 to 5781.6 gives 6.31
